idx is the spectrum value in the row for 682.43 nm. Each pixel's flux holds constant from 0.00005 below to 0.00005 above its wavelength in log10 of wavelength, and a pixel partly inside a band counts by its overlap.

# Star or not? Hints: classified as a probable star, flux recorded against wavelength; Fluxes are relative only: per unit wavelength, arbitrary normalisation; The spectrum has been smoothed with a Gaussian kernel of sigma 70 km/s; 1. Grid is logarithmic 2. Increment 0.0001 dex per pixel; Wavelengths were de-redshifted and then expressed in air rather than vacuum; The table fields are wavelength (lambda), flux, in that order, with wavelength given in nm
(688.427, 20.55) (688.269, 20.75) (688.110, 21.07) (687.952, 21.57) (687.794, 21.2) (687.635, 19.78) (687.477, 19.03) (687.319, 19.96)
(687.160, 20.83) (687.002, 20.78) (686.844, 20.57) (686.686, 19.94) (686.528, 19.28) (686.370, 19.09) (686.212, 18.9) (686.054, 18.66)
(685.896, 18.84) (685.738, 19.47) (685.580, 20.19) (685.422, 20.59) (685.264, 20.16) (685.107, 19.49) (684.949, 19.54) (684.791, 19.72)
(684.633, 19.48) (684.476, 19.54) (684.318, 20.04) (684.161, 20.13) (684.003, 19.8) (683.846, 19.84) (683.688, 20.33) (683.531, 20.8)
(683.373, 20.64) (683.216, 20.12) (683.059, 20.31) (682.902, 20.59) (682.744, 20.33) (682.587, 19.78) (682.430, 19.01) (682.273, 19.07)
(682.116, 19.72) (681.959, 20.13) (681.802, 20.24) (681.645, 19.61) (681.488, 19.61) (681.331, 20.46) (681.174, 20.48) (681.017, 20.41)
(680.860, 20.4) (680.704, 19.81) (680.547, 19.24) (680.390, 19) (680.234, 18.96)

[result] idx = 19.01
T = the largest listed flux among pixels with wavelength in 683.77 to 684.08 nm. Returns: 19.84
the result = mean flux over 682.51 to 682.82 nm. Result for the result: 20.1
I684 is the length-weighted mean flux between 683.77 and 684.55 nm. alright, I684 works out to 19.9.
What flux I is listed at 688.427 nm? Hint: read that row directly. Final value 20.55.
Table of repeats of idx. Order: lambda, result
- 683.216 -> 20.12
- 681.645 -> 19.61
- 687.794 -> 21.2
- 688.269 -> 20.75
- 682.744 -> 20.33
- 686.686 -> 19.94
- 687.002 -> 20.78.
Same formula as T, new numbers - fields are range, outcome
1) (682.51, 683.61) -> 20.8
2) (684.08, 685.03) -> 20.13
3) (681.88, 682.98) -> 20.59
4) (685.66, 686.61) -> 19.47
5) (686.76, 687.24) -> 20.83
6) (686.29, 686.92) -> 20.57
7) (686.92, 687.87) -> 21.2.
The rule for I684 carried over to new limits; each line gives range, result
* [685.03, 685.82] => 20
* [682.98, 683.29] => 20.3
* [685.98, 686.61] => 19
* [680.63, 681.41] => 20.3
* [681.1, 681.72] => 20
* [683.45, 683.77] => 20.5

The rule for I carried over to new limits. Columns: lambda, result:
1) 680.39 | 19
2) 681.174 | 20.48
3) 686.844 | 20.57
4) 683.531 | 20.8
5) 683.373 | 20.64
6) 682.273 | 19.07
